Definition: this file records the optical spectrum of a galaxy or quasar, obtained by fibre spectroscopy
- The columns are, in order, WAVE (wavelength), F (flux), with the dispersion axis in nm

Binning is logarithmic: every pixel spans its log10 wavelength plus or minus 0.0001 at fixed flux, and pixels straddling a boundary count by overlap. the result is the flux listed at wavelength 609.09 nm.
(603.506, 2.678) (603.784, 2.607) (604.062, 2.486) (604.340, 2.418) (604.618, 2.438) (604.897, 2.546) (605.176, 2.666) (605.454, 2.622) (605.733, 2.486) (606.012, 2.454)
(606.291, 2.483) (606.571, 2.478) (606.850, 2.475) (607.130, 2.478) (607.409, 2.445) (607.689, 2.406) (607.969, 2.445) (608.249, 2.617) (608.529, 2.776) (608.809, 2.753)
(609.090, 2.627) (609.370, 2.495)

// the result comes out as 2.627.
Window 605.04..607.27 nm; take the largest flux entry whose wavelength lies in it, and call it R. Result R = 2.666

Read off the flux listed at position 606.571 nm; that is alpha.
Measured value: 2.478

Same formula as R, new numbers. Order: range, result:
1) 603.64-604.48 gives 2.607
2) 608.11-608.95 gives 2.776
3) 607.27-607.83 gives 2.445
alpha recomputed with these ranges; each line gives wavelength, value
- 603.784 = 2.607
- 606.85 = 2.475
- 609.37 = 2.495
